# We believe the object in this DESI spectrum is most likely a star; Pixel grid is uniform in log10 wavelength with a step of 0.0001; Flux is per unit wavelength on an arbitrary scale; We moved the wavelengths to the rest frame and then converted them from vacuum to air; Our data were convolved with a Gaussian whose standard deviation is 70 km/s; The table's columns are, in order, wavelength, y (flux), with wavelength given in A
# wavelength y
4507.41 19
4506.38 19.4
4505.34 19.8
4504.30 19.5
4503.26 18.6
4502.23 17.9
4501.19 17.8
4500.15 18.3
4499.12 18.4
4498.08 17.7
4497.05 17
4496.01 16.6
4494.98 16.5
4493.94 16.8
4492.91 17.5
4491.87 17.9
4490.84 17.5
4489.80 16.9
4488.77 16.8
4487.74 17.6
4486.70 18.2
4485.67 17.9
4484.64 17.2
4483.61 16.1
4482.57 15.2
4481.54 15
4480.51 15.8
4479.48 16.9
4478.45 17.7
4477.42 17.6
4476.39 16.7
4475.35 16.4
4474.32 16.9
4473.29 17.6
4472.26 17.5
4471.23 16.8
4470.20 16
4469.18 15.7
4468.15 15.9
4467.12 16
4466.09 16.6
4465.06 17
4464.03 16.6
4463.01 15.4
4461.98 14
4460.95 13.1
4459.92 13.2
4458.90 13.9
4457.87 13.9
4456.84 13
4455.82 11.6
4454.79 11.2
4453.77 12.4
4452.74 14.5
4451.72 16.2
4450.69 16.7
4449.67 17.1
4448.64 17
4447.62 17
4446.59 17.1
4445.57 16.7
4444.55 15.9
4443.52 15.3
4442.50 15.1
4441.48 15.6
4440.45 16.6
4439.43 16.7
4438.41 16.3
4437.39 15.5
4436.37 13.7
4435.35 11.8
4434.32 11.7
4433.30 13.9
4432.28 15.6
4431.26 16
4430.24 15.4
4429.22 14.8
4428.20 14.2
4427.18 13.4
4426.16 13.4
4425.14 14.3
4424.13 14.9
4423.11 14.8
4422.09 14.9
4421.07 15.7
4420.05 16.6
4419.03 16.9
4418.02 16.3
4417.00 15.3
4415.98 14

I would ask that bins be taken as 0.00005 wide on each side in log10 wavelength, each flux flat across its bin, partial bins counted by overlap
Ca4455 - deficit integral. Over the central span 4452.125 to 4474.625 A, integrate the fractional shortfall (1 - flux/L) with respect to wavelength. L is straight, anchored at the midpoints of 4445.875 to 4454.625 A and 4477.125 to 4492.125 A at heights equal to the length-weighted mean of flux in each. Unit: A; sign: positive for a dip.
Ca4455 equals 1.8 A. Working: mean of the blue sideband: 15.8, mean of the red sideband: 16.9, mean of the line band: 14.9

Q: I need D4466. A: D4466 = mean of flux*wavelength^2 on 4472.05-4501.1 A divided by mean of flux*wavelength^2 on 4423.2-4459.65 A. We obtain 1.18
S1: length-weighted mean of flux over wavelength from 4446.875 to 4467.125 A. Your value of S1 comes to 14.8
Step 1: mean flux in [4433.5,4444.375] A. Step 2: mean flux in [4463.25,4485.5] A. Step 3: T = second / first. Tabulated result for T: 1.1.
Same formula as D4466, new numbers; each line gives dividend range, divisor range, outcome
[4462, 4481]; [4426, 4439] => 1.18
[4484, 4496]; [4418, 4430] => 1.19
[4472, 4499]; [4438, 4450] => 1.06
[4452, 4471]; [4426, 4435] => 1.03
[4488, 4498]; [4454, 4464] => 1.30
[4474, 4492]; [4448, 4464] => 1.19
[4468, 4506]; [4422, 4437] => 1.25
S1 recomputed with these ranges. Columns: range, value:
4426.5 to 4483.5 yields 15.4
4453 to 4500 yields 16.1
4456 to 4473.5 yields 15.3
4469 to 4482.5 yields 16.6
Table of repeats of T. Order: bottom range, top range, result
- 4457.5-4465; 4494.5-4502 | 1.21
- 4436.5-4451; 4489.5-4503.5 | 1.08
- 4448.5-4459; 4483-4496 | 1.21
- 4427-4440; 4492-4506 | 1.23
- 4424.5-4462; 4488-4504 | 1.19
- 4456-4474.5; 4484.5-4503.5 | 1.14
